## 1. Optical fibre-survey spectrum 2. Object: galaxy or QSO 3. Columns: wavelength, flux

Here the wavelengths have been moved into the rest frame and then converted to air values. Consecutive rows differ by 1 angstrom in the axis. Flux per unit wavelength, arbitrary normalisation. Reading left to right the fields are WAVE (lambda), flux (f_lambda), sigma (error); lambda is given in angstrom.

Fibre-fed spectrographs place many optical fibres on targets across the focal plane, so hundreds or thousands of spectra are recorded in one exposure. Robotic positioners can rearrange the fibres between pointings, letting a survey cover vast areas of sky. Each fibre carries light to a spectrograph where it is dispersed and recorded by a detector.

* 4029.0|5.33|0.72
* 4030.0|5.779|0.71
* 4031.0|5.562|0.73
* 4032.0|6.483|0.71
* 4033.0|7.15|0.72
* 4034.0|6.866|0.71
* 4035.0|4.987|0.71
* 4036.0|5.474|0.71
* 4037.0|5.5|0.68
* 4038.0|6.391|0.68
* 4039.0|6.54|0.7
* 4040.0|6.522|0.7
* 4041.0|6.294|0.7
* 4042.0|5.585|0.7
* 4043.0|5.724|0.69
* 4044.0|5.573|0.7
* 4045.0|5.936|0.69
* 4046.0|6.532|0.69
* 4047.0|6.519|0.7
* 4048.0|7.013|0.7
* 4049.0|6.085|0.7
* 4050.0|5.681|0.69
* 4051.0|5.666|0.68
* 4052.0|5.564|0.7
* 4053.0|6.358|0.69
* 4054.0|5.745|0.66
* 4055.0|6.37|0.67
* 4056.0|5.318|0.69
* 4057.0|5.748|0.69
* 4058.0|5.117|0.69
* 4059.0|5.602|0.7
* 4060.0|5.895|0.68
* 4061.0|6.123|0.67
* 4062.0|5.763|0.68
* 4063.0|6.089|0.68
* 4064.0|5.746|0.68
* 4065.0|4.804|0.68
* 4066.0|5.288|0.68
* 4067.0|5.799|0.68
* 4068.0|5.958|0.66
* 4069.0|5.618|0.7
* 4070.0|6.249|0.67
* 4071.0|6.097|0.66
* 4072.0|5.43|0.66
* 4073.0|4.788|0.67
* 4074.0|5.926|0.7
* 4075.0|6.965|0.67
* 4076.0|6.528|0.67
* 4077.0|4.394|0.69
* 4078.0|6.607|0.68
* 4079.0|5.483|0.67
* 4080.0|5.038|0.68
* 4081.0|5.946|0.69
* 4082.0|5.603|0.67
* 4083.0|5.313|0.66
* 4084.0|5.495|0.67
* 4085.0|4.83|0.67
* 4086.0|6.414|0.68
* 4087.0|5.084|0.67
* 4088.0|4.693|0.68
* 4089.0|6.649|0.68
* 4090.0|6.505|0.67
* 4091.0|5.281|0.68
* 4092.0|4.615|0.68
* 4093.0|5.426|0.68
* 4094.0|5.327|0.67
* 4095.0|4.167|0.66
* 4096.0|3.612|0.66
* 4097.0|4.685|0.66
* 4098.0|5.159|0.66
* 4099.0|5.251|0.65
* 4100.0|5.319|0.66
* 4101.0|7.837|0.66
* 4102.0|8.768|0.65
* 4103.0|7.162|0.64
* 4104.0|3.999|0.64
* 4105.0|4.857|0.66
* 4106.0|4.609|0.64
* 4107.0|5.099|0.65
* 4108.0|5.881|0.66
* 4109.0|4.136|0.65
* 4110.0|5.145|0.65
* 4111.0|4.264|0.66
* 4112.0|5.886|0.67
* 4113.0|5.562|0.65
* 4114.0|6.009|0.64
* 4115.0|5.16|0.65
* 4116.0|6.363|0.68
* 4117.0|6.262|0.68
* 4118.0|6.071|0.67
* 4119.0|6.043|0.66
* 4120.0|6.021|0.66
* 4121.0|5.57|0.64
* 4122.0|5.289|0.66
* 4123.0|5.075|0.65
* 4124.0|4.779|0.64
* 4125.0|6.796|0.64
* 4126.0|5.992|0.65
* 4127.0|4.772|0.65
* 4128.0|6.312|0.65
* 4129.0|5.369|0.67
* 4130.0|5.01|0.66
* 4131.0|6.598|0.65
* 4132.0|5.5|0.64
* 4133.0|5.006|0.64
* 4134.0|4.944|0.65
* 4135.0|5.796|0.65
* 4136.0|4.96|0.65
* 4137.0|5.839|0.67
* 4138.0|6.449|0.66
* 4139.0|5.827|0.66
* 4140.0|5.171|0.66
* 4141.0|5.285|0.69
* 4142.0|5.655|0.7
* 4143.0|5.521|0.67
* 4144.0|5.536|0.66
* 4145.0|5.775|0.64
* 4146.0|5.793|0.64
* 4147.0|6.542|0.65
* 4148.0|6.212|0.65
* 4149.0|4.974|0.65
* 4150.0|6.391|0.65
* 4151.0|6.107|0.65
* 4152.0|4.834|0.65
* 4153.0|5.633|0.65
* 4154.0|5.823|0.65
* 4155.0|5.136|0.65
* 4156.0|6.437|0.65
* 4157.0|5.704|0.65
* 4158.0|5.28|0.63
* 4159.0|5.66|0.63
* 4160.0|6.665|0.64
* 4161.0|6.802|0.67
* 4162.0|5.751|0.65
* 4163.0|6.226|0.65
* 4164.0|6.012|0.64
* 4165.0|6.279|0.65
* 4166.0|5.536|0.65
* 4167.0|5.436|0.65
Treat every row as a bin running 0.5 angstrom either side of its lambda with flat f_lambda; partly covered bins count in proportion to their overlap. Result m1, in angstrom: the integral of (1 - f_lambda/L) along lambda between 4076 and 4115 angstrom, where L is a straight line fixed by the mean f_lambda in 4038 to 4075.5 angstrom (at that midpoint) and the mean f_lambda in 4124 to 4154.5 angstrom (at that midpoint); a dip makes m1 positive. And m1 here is 2.4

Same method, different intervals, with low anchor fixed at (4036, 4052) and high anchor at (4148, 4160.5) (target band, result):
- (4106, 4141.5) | 1.8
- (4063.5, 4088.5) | 1.5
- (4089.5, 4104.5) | 0.9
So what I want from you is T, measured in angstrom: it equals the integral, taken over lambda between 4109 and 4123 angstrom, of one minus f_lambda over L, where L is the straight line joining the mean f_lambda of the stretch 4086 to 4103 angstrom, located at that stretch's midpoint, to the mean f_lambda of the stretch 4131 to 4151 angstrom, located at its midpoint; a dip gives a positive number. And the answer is 0.1 angstrom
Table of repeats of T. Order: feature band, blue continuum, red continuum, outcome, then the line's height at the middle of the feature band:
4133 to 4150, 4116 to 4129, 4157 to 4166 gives 0.7 angstrom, 5.89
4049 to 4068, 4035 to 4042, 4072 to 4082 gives 0.4 angstrom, 5.85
